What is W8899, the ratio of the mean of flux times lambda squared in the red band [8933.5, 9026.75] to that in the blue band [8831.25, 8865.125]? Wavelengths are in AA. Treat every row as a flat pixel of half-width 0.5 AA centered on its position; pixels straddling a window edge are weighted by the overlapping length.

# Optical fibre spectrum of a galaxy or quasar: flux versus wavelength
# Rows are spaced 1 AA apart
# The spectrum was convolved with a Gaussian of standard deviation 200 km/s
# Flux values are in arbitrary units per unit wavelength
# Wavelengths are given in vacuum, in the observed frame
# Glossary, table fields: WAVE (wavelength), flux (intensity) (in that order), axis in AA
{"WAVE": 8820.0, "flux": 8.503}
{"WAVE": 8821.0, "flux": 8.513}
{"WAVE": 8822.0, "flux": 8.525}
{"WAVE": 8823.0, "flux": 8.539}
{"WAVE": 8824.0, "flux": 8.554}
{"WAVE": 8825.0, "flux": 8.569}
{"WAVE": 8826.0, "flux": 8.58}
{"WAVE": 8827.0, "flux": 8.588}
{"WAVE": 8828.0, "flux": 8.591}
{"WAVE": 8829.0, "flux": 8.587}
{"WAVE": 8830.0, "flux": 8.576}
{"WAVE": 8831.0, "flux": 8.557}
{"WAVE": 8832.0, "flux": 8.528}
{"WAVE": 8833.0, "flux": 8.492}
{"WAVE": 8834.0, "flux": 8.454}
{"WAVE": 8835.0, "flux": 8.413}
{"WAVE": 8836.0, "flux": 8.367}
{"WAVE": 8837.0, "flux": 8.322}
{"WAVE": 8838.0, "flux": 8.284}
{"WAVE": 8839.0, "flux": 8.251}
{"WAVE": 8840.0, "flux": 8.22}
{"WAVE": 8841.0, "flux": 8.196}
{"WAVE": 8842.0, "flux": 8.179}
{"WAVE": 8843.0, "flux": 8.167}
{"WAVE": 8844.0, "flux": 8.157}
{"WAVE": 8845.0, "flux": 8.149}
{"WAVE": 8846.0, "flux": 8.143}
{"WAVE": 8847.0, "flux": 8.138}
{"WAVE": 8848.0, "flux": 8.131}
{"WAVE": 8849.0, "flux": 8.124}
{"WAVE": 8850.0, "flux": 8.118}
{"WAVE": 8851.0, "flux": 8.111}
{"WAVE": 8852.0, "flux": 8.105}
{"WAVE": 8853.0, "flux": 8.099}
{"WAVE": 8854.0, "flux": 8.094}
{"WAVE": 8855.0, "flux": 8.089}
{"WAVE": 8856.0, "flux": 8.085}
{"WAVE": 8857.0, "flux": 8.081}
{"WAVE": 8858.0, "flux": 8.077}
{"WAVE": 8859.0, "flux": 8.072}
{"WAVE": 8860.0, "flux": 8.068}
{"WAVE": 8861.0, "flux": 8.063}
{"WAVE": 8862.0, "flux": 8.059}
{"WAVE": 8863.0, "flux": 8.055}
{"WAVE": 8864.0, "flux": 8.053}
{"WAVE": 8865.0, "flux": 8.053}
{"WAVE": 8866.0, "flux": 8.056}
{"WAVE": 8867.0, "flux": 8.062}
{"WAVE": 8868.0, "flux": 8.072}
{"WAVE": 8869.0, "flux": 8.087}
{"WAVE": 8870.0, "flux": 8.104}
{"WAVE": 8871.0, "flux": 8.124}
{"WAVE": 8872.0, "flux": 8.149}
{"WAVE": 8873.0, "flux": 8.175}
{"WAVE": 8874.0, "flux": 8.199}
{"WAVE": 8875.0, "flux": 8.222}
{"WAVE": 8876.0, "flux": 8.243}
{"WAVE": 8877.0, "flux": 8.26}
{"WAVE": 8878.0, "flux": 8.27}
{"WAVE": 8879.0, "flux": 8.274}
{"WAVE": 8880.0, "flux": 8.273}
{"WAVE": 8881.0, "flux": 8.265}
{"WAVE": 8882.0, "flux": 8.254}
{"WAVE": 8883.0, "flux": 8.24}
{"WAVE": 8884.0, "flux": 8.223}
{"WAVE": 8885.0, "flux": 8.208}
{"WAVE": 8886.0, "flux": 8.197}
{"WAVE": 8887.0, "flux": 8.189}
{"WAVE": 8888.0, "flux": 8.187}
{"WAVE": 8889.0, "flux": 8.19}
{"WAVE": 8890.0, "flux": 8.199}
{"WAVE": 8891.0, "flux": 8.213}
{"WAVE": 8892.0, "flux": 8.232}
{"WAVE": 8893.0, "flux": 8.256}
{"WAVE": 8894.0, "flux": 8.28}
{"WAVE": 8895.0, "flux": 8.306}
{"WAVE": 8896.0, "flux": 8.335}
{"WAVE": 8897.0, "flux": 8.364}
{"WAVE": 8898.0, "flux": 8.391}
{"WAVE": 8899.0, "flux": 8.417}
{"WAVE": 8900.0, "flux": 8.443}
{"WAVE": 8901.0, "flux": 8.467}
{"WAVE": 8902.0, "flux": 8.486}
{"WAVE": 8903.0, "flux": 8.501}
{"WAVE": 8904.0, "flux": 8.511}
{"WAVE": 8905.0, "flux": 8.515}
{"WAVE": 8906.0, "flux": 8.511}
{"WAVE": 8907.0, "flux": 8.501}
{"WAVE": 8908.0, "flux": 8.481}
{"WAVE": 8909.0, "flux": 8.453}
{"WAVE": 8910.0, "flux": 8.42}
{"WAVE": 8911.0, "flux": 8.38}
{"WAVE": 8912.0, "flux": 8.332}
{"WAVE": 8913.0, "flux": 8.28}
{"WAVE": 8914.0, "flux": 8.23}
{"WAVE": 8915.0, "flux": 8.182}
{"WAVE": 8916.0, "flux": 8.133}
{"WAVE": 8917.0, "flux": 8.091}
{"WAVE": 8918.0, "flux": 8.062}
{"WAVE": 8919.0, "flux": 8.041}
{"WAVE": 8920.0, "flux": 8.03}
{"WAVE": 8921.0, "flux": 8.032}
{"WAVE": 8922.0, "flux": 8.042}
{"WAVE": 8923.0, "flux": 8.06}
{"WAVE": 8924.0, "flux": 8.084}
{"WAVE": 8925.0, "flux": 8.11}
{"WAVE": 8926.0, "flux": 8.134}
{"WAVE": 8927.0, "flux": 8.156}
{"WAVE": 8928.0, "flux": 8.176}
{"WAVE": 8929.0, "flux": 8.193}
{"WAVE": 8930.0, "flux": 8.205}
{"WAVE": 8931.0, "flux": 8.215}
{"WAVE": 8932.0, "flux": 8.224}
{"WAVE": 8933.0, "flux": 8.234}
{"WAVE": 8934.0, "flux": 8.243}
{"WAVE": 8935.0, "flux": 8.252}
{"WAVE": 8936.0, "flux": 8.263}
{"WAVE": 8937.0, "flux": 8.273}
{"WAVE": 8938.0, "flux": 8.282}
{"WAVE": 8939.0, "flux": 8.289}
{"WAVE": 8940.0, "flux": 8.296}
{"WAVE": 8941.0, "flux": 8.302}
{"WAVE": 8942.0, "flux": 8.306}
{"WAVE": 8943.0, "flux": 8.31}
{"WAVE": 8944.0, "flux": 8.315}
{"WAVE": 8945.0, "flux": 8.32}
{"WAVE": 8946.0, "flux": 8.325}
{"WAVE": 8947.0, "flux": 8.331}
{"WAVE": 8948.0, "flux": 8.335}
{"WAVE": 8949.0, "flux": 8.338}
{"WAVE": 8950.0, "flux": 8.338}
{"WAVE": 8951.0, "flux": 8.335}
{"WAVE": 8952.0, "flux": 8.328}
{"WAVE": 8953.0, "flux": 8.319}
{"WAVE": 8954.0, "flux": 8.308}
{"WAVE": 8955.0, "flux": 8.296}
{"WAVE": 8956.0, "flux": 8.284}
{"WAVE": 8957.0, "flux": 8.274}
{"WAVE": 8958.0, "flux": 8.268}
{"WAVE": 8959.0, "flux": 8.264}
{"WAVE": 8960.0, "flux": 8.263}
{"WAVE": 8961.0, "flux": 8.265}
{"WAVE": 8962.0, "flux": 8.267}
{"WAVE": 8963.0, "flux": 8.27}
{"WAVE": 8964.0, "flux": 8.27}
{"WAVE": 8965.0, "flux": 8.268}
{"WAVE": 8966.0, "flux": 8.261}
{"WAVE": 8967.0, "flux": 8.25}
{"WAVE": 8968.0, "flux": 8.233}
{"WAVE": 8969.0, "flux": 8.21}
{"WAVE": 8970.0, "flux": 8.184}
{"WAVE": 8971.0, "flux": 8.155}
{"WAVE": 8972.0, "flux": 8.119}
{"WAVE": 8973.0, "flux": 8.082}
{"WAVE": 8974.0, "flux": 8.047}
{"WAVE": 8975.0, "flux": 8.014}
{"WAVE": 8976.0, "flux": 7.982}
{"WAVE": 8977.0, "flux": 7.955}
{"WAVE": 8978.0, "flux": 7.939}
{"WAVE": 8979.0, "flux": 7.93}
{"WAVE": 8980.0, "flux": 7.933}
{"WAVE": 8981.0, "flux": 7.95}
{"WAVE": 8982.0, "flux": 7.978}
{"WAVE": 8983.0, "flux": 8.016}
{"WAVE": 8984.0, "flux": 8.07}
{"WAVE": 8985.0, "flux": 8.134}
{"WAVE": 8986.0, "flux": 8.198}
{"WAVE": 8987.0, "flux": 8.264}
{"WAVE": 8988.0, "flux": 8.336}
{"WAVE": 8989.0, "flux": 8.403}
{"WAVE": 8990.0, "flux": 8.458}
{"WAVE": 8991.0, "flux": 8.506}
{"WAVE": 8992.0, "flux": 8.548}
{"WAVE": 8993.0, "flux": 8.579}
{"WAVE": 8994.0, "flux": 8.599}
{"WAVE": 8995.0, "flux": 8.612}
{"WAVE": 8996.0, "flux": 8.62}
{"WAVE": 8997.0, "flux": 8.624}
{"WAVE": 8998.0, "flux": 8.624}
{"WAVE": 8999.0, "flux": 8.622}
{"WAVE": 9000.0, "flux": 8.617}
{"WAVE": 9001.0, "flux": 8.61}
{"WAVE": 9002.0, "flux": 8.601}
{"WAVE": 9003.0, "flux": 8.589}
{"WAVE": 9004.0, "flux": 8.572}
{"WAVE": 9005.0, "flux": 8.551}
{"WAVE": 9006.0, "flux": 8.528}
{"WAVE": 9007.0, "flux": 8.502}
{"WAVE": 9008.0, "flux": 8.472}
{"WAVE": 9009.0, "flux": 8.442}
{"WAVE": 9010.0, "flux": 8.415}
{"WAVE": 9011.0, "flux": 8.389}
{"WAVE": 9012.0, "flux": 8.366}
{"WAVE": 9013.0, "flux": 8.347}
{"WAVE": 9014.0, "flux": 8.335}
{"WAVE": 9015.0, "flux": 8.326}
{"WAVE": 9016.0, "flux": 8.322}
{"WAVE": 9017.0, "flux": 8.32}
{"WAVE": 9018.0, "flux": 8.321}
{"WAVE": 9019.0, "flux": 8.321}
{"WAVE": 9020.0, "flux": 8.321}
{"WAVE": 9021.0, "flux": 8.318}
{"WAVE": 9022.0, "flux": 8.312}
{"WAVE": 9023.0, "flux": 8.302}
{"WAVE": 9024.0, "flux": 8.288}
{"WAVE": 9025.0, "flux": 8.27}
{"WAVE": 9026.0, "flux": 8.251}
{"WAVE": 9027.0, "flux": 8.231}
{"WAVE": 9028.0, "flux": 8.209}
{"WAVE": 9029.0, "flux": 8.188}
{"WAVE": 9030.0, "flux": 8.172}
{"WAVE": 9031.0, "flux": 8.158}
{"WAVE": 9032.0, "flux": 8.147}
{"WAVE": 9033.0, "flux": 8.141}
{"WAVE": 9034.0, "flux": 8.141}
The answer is 1.0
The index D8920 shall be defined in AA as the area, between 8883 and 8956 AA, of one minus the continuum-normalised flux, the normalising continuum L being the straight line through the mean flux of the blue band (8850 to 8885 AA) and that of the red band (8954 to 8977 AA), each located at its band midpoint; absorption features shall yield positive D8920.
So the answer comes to -0.9 AA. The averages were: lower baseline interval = 8.14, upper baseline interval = 8.2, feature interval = 8.27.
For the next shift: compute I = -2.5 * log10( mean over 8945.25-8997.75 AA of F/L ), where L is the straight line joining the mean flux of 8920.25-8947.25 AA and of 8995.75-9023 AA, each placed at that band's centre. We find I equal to 0.01 mag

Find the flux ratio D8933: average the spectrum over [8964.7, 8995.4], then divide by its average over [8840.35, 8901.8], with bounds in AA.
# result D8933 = 1.0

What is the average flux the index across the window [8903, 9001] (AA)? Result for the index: 8.27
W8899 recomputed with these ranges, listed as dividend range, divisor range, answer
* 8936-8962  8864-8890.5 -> 1.03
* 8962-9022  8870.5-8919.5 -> 1.03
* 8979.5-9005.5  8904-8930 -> 1.04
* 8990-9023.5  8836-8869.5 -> 1.08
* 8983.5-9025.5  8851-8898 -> 1.06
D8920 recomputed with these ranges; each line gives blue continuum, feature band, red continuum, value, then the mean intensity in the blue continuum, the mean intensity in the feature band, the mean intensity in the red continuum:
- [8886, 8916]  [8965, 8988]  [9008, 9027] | 0.7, 8.35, 8.1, 8.33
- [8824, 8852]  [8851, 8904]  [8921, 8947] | 0.5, 8.33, 8.2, 8.22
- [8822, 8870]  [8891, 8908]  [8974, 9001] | -0.3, 8.24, 8.4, 8.29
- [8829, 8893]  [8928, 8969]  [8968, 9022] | 0.0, 8.2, 8.28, 8.32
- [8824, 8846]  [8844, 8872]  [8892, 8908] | 1.0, 8.39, 8.09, 8.42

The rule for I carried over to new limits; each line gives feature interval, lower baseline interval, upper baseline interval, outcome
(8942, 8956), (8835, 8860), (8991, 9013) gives 0.012 mag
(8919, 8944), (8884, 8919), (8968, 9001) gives 0.013 mag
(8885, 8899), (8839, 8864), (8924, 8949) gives -0.010 mag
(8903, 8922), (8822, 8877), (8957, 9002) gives -0.004 mag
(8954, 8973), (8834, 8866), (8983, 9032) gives 0.011 mag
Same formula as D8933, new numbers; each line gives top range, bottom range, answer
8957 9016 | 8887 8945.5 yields 1.01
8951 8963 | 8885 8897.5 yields 1.01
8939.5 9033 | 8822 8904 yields 1.01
